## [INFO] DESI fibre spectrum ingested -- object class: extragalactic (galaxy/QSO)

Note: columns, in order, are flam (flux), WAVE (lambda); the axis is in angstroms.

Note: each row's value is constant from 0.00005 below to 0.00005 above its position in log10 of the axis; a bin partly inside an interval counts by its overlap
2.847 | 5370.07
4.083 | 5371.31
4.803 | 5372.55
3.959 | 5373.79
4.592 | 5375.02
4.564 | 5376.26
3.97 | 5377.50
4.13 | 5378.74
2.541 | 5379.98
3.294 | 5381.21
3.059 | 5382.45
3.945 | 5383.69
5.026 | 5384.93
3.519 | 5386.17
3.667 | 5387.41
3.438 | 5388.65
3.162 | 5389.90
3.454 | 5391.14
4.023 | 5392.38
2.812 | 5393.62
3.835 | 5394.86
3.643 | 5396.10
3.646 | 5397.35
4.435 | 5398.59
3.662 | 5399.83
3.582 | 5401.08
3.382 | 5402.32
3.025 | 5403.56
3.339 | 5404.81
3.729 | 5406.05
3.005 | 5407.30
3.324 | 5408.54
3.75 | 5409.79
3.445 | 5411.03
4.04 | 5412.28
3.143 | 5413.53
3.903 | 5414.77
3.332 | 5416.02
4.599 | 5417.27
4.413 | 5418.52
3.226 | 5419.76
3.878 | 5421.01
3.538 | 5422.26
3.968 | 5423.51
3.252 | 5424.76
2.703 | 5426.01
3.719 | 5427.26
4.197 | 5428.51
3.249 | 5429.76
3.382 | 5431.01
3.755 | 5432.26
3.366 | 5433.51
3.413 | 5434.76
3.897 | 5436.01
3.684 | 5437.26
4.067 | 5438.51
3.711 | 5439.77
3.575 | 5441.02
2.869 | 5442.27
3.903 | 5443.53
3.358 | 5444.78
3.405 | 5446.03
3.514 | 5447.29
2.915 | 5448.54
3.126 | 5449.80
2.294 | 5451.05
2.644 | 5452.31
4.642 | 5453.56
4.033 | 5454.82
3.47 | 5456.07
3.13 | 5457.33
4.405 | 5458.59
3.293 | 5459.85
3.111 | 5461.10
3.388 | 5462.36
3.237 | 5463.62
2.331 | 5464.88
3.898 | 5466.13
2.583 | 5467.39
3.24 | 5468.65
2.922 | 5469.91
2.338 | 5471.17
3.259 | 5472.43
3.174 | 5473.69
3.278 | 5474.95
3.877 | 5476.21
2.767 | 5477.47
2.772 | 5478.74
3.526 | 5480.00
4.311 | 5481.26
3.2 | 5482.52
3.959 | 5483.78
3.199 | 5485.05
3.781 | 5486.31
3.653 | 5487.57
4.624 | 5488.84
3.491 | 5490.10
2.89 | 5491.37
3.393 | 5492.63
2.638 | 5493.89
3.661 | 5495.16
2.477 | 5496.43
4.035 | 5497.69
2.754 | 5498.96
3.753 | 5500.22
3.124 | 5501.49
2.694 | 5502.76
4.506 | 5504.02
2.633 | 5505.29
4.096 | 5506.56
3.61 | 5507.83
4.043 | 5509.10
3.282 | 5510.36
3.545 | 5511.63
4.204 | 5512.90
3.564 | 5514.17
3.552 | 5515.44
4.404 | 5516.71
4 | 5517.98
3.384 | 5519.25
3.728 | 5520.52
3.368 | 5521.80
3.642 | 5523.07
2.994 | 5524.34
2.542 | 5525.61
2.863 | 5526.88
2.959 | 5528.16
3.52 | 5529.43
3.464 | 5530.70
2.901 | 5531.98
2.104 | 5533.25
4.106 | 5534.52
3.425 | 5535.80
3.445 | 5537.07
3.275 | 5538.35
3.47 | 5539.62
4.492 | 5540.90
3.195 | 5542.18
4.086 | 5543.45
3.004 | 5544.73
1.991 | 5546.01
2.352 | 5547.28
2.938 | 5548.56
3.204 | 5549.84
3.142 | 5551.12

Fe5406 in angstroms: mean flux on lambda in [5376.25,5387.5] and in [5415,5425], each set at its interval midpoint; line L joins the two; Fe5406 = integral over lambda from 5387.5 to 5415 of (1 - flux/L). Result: 1.7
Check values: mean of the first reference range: 3.73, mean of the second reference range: 3.8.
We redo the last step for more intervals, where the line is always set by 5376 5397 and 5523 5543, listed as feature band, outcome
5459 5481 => 1.79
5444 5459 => 0.31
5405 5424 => -0.59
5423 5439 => -0.26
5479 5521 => -2.58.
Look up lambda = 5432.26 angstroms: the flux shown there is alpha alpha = 3.755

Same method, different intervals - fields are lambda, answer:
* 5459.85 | 3.293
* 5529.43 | 3.52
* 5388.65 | 3.438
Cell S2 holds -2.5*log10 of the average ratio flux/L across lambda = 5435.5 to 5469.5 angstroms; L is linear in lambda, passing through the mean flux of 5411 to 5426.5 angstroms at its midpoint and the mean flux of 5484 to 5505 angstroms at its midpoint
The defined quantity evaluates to 0.05 mag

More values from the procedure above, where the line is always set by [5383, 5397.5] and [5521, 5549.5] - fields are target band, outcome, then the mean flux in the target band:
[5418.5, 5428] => 0.01 mag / 3.54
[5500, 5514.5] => -0.09 mag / 3.58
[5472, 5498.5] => -0.02 mag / 3.42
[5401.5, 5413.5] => 0.06 mag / 3.44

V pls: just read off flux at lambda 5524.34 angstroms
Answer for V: 2.994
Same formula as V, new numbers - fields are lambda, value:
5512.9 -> 4.204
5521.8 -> 3.368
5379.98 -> 2.541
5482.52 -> 3.2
